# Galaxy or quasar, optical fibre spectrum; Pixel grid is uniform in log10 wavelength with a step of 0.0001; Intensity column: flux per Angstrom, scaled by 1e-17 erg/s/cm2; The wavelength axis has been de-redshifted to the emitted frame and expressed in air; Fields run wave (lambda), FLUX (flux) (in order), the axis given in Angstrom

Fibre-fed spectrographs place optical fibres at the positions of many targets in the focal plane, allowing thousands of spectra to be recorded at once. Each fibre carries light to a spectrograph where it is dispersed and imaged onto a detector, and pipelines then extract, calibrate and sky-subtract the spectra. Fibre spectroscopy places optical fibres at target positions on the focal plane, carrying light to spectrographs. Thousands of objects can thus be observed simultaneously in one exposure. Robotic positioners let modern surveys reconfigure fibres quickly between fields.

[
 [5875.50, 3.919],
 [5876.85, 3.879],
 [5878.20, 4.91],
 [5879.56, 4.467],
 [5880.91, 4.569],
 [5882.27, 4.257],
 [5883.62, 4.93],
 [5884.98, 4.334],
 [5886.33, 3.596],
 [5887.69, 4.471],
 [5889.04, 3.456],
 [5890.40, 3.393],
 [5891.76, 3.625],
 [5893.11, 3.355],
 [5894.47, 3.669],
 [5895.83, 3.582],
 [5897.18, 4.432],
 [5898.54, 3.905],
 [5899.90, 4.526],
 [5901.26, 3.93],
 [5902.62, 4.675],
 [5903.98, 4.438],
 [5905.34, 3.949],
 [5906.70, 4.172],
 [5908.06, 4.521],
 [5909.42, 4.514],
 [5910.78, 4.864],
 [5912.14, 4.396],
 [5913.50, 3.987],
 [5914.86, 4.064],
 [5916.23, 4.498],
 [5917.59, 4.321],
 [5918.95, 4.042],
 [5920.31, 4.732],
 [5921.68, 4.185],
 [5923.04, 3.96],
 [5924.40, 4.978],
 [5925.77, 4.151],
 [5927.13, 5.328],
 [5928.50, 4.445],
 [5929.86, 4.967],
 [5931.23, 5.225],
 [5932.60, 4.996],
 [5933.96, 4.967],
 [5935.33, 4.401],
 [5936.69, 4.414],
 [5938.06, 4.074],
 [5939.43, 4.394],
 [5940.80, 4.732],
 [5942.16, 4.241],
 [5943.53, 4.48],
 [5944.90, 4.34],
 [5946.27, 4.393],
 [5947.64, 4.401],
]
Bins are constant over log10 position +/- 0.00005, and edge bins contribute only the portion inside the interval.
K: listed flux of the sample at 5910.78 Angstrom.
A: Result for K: 4.864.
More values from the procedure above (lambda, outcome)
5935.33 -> 4.401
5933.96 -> 4.967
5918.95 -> 4.042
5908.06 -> 4.521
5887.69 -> 4.471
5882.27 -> 4.257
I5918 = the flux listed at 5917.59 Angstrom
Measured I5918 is 4.321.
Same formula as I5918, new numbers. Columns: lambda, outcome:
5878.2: 4.91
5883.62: 4.93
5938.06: 4.074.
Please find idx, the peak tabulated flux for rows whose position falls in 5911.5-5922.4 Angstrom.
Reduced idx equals 4.732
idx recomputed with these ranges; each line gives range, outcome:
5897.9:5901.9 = 4.526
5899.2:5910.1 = 4.675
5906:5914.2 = 4.864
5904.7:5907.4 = 4.172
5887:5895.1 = 4.471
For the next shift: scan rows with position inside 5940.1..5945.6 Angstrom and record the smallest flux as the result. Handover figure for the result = 4.241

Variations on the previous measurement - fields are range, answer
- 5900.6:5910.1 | 3.93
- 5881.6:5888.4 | 3.596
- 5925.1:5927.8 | 4.151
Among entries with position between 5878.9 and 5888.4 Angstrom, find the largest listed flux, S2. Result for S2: 4.93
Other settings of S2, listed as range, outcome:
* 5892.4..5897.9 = 4.432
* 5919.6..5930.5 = 5.328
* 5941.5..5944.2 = 4.48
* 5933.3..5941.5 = 4.967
